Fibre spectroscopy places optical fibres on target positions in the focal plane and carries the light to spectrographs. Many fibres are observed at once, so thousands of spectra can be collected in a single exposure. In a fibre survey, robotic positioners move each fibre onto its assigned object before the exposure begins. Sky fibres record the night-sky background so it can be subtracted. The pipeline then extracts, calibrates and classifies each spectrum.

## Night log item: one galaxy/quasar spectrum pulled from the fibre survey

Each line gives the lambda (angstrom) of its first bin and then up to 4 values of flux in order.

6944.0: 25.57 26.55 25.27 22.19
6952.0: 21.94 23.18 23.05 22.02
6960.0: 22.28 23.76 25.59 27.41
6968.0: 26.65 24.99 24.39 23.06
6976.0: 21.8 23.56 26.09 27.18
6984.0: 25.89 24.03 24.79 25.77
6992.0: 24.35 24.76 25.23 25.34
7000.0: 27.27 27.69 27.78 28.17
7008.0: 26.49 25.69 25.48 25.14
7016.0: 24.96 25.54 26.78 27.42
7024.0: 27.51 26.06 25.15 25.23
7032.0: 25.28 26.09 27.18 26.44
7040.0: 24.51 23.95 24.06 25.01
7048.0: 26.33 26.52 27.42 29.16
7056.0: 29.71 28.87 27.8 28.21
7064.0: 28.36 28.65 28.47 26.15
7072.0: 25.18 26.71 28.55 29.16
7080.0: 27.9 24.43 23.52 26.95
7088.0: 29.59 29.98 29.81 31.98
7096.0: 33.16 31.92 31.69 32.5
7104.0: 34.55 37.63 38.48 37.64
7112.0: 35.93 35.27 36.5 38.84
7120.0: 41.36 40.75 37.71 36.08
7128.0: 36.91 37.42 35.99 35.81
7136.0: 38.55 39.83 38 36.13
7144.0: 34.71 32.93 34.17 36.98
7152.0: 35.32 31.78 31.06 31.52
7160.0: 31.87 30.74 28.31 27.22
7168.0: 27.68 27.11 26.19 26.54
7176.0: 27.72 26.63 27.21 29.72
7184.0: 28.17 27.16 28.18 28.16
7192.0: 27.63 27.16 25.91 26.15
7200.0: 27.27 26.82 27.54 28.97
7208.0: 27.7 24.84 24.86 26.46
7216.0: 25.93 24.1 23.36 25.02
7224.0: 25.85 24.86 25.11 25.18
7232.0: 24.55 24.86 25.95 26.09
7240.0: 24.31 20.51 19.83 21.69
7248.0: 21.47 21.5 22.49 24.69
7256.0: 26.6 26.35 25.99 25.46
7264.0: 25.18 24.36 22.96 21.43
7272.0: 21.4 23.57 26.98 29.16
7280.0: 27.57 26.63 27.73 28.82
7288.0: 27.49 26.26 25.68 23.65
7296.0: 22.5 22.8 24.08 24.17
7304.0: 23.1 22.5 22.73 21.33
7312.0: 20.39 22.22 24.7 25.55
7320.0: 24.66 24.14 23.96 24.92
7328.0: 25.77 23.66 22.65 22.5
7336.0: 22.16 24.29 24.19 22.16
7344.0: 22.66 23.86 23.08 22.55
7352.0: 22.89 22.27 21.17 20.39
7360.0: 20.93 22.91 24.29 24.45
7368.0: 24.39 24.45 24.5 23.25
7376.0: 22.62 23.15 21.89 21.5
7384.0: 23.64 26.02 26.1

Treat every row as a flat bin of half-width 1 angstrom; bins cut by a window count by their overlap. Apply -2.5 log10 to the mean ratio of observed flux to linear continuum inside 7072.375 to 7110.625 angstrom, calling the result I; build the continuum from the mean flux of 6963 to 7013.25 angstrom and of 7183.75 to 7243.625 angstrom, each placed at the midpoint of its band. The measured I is -0.19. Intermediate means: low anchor 25.6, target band 30.7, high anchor 25.9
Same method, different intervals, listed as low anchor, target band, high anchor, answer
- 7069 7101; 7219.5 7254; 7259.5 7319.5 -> 0.08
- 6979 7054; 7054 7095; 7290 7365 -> -0.11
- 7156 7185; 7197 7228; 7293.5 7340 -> 0.04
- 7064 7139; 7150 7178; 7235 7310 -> 0.01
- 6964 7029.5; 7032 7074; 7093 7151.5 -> 0.13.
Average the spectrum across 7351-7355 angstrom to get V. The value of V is 22.6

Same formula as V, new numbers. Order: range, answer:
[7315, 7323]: 24.8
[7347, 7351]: 22.8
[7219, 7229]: 24.8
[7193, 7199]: 26.4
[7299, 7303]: 24.1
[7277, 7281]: 28.4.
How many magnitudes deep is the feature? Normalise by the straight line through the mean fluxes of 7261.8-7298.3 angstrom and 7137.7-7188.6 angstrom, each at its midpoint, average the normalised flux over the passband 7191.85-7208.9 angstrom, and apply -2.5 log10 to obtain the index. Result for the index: 0.07 mag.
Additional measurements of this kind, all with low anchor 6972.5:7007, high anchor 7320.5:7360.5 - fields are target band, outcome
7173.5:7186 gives -0.15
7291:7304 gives -0.02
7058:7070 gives -0.13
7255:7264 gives -0.10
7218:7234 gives -0.04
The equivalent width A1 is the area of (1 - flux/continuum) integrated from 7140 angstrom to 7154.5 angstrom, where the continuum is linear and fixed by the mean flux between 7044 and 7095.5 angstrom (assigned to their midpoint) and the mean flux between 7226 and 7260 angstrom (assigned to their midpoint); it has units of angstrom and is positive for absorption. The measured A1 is -4.9 angstrom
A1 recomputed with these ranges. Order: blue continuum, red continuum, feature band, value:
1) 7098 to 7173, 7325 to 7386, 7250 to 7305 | 4.39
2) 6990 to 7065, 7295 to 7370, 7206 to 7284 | -1.94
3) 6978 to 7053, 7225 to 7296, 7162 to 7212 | -4.55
